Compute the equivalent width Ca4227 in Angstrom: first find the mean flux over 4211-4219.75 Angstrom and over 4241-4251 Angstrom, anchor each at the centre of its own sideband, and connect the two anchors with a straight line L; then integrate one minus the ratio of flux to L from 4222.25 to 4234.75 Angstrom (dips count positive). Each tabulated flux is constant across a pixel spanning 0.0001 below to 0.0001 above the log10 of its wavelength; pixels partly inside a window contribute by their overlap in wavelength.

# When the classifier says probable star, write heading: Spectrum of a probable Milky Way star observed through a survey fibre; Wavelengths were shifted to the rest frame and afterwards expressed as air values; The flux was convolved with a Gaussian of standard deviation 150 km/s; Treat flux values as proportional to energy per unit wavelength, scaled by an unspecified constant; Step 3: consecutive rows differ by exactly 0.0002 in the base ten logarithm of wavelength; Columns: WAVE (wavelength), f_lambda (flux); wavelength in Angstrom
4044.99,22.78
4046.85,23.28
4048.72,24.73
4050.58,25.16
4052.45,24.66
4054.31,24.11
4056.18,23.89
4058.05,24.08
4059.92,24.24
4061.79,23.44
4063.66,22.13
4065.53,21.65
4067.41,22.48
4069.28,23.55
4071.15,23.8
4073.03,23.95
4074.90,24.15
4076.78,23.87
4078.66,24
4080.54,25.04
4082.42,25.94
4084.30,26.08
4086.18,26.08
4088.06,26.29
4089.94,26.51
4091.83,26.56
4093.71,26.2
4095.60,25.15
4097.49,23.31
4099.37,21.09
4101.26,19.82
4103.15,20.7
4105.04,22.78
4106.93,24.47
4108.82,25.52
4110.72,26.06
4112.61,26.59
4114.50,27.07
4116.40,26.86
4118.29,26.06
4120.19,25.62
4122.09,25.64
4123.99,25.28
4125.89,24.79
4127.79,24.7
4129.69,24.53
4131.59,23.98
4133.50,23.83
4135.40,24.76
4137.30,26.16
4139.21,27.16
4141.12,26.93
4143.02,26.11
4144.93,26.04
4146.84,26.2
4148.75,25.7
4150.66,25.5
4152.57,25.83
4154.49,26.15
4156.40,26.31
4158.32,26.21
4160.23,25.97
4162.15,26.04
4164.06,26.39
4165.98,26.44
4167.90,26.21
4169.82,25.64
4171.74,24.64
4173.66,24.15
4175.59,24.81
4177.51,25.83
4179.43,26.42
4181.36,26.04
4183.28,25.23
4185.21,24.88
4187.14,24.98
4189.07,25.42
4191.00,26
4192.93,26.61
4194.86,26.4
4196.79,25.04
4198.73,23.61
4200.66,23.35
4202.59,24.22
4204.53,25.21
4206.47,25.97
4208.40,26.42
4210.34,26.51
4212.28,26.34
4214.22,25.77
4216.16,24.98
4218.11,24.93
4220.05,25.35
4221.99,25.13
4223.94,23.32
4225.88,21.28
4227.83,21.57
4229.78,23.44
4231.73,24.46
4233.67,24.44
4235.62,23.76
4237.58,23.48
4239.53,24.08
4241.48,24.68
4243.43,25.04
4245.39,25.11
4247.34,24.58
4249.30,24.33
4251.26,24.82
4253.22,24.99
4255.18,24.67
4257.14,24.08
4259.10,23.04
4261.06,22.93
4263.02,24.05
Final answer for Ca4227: 1.0 Angstrom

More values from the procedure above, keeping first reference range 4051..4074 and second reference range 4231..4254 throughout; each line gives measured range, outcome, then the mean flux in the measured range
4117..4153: -2.4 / 25.5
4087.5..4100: -0.7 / 25.1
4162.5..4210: -2.5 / 25.4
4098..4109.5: 0.7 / 22.4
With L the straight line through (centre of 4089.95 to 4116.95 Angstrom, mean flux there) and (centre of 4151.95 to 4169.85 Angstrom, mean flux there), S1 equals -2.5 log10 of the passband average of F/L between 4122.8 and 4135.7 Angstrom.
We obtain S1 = 0.03 mag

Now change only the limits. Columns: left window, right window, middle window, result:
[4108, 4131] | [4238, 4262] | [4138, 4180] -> -0.03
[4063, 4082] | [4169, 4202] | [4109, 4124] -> -0.08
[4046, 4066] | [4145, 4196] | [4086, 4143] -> -0.01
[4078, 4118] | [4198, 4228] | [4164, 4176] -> -0.03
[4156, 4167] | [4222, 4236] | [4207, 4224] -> -0.07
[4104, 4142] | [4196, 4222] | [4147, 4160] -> -0.03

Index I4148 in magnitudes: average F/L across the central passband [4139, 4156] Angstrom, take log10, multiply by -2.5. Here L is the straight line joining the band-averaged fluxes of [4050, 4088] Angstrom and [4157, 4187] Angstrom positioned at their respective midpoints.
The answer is -0.036 mag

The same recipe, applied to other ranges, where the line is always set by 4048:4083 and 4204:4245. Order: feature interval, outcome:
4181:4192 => -0.043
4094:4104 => 0.083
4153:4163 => -0.078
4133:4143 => -0.073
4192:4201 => -0.029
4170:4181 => -0.038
